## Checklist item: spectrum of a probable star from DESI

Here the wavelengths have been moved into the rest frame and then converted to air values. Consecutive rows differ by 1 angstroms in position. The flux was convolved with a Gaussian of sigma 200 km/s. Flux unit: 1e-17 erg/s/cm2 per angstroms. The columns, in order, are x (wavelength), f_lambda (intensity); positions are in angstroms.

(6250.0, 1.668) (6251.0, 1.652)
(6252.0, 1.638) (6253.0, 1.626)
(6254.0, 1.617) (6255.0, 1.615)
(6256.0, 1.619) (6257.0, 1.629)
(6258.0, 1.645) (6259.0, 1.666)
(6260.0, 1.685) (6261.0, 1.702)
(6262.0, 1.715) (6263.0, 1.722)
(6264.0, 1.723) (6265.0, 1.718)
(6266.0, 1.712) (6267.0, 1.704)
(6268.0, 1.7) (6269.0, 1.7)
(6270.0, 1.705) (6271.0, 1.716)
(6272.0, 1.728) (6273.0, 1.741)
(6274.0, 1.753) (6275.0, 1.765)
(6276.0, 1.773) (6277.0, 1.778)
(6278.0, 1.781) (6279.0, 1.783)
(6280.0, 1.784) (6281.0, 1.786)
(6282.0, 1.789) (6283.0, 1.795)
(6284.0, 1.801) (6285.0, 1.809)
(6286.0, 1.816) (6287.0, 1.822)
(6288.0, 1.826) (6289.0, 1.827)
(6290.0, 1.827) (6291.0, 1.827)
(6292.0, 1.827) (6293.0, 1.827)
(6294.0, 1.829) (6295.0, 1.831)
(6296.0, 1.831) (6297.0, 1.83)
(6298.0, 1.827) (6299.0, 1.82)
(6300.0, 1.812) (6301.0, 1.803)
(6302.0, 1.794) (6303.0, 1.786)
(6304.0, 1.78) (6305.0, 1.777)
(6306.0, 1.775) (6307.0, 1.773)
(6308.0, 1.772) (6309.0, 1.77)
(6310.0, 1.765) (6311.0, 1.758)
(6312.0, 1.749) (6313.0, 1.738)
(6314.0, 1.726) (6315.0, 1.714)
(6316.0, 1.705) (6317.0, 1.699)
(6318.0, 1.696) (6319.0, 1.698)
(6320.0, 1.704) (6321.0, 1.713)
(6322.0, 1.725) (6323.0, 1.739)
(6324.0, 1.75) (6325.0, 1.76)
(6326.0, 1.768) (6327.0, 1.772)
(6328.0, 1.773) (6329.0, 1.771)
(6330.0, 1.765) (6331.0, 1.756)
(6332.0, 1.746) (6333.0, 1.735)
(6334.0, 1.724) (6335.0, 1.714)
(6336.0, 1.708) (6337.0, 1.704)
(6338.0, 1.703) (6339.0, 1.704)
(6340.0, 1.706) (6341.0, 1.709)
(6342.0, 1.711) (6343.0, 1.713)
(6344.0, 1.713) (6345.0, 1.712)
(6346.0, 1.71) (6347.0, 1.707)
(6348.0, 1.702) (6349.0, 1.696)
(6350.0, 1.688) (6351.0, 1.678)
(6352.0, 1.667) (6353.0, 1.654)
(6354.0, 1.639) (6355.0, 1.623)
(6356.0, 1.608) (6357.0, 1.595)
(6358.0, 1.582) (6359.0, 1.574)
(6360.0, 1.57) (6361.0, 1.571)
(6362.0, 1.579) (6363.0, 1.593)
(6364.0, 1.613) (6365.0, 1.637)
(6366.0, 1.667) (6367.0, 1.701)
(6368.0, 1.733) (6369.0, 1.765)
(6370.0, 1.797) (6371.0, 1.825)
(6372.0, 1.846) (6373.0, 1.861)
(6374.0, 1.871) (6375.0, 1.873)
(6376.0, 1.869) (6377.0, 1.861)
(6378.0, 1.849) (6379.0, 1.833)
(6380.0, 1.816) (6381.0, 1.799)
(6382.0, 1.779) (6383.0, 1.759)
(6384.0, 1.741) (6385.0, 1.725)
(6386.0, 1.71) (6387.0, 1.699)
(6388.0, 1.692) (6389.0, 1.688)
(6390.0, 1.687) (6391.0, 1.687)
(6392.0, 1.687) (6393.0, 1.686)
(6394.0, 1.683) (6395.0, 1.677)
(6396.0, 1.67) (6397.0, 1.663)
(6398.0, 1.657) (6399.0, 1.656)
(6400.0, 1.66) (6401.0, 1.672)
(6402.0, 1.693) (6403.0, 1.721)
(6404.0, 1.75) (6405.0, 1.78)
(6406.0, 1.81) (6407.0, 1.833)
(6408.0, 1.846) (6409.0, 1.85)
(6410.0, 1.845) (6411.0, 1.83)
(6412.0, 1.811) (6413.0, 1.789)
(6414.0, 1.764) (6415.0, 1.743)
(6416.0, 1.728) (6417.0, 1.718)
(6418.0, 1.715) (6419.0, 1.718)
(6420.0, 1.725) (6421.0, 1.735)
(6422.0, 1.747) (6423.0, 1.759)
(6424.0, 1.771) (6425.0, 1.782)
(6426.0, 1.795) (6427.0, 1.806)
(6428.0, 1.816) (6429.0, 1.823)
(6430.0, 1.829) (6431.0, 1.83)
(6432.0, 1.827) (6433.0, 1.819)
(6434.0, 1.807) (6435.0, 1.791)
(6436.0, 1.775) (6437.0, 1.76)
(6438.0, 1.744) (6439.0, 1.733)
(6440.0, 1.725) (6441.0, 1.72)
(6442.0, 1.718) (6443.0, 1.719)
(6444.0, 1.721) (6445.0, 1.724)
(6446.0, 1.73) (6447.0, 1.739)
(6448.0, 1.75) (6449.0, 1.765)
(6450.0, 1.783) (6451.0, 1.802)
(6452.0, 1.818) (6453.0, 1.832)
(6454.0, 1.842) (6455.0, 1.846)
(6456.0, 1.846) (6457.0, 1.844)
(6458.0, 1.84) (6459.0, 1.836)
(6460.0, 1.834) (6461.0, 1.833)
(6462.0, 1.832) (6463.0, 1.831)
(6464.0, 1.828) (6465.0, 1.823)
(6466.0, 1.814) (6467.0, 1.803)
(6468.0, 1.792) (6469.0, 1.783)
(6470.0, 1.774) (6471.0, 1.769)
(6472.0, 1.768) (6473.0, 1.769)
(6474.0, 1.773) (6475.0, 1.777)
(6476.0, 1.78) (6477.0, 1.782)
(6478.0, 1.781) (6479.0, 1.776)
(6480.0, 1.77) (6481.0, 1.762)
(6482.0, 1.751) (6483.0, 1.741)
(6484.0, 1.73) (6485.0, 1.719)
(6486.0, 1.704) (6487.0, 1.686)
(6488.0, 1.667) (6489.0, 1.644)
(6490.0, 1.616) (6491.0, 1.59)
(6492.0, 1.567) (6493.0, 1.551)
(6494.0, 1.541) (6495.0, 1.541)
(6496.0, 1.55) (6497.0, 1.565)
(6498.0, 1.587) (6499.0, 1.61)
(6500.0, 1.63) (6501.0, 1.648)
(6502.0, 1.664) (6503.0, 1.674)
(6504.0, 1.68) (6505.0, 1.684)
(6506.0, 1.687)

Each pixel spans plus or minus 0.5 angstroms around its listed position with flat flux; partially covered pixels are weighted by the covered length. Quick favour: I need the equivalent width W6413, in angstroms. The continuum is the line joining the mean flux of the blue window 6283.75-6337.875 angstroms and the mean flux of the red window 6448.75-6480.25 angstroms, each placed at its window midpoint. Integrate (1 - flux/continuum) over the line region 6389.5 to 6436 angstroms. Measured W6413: 1.0 angstroms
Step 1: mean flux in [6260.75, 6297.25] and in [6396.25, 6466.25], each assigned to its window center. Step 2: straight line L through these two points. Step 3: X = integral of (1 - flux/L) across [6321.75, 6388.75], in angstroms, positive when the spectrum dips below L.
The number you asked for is 2.0 angstroms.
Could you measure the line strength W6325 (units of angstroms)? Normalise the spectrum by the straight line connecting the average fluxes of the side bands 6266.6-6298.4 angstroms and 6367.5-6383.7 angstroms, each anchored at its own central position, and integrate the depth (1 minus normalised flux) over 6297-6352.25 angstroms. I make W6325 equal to 1.9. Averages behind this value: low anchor 1.79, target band 1.74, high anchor 1.82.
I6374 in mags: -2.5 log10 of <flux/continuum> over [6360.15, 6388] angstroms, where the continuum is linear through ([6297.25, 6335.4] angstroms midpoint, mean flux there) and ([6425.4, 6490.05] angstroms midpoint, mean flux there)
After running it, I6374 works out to 0.01 mag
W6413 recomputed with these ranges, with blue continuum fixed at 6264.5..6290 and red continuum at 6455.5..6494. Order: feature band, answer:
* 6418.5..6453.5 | -0.3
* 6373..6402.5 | 0.4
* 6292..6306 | -0.4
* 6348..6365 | 1.3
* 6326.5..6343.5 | 0.3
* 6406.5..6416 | -0.3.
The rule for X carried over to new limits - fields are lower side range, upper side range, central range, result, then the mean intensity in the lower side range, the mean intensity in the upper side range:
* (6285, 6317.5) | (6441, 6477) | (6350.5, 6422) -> 2.6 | 1.79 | 1.79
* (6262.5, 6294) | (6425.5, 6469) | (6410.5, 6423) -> 0.3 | 1.77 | 1.79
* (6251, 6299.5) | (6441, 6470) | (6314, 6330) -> 0.3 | 1.75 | 1.8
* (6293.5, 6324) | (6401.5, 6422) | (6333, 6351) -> 0.6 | 1.76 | 1.77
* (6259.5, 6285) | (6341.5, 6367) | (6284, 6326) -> -1.7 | 1.74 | 1.65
